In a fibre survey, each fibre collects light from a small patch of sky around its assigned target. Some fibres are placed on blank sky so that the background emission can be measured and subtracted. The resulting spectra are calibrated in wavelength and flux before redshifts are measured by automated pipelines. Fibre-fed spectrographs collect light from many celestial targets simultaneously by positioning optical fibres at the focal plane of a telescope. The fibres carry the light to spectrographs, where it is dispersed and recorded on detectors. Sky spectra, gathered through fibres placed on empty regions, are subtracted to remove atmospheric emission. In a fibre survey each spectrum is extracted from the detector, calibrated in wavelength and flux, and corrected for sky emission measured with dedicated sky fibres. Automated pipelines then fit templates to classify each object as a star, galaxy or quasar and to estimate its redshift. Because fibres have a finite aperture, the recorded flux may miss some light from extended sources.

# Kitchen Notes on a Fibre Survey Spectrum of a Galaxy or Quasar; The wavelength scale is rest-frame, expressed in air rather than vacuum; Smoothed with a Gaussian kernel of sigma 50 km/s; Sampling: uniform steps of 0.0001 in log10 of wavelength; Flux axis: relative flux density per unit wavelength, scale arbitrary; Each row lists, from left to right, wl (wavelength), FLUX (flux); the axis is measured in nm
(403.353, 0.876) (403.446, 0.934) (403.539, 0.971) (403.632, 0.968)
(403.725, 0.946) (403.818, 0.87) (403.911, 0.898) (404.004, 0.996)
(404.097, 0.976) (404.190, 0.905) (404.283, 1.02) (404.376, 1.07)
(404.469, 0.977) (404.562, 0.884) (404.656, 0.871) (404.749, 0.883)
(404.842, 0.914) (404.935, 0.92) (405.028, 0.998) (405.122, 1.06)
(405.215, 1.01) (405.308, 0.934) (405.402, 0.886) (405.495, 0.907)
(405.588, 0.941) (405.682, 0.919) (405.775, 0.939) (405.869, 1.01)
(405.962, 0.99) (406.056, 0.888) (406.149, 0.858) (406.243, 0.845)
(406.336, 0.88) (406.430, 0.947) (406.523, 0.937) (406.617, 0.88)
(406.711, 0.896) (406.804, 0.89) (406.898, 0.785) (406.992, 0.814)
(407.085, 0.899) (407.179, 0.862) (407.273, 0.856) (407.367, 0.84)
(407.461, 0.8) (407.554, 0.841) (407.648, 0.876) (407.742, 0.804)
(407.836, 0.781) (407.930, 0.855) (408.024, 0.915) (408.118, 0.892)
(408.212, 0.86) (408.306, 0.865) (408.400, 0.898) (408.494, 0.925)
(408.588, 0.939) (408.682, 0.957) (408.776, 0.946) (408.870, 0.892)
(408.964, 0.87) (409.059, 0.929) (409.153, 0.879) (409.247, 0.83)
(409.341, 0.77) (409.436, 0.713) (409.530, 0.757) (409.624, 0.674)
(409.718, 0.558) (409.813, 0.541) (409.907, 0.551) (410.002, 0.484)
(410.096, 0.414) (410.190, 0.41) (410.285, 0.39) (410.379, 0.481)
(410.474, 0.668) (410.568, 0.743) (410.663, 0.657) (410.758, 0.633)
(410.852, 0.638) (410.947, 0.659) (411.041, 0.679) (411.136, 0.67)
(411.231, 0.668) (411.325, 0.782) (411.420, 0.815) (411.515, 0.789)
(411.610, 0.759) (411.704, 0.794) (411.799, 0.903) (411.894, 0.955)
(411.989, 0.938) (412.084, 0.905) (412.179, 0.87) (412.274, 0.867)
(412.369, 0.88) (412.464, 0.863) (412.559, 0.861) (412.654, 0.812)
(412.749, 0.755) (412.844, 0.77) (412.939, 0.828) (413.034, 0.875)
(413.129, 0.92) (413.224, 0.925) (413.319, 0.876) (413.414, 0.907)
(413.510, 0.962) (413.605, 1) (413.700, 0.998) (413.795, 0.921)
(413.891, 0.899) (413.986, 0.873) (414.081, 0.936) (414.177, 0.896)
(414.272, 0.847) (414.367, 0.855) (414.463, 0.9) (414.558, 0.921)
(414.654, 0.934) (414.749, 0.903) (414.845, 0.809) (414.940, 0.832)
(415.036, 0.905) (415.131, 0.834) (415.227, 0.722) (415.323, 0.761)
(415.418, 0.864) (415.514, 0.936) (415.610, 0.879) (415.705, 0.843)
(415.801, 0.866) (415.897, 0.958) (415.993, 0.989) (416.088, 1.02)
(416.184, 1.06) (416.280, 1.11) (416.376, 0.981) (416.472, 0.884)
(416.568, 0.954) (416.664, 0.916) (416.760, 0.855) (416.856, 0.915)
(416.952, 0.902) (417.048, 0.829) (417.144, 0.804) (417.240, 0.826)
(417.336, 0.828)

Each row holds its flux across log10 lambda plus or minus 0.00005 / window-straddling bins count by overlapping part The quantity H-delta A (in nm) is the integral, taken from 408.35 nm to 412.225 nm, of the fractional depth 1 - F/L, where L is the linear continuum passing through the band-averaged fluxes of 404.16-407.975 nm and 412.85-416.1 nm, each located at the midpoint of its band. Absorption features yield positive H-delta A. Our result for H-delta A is 0.68 nm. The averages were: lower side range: 0.904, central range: 0.74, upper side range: 0.891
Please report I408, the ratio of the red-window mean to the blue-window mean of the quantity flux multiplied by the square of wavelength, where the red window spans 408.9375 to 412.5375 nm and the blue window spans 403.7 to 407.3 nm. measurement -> 0.80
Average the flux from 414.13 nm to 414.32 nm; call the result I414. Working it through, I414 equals 0.875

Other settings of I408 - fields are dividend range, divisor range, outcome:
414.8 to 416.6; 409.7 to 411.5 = 1.53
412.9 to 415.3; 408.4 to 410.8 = 1.29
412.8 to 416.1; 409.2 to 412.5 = 1.28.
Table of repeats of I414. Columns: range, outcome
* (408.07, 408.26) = 0.876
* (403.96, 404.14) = 0.986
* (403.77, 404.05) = 0.921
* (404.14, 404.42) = 0.998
